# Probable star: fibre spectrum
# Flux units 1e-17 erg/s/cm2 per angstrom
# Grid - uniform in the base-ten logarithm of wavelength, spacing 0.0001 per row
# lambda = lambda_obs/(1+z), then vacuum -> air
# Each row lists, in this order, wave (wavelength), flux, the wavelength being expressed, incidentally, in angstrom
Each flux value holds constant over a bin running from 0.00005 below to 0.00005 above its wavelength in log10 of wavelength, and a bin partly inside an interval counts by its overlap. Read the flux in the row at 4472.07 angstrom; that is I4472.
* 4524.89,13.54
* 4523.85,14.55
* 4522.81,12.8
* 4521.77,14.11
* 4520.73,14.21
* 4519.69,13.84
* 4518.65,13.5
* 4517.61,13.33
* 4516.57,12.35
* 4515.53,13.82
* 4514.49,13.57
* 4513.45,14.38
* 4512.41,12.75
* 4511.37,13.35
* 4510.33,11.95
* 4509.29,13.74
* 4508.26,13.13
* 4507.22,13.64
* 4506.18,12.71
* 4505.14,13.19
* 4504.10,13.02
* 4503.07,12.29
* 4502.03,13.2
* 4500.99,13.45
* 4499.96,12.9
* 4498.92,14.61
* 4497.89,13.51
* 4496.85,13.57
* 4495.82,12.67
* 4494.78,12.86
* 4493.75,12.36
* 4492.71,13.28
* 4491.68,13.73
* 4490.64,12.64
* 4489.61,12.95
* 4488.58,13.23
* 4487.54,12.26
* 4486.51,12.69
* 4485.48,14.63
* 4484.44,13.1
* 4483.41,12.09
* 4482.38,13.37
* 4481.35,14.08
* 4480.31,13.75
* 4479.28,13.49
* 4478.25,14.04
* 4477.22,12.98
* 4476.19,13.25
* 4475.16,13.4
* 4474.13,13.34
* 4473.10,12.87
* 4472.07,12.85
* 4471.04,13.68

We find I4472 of 12.85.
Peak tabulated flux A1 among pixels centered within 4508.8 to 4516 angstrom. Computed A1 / 14.38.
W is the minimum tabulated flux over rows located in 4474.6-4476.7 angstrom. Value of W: 13.25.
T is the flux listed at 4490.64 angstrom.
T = 12.64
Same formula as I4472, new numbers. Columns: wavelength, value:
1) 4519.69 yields 13.84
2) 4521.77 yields 14.11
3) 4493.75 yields 12.36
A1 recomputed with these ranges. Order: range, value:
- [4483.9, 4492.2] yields 14.63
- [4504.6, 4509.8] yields 13.74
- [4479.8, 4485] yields 14.08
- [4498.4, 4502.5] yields 14.61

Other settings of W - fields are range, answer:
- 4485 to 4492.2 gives 12.26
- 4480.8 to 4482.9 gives 13.37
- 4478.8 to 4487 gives 12.09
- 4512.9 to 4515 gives 13.57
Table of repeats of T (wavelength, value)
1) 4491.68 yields 13.73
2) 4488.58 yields 13.23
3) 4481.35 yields 14.08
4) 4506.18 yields 12.71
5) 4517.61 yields 13.33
